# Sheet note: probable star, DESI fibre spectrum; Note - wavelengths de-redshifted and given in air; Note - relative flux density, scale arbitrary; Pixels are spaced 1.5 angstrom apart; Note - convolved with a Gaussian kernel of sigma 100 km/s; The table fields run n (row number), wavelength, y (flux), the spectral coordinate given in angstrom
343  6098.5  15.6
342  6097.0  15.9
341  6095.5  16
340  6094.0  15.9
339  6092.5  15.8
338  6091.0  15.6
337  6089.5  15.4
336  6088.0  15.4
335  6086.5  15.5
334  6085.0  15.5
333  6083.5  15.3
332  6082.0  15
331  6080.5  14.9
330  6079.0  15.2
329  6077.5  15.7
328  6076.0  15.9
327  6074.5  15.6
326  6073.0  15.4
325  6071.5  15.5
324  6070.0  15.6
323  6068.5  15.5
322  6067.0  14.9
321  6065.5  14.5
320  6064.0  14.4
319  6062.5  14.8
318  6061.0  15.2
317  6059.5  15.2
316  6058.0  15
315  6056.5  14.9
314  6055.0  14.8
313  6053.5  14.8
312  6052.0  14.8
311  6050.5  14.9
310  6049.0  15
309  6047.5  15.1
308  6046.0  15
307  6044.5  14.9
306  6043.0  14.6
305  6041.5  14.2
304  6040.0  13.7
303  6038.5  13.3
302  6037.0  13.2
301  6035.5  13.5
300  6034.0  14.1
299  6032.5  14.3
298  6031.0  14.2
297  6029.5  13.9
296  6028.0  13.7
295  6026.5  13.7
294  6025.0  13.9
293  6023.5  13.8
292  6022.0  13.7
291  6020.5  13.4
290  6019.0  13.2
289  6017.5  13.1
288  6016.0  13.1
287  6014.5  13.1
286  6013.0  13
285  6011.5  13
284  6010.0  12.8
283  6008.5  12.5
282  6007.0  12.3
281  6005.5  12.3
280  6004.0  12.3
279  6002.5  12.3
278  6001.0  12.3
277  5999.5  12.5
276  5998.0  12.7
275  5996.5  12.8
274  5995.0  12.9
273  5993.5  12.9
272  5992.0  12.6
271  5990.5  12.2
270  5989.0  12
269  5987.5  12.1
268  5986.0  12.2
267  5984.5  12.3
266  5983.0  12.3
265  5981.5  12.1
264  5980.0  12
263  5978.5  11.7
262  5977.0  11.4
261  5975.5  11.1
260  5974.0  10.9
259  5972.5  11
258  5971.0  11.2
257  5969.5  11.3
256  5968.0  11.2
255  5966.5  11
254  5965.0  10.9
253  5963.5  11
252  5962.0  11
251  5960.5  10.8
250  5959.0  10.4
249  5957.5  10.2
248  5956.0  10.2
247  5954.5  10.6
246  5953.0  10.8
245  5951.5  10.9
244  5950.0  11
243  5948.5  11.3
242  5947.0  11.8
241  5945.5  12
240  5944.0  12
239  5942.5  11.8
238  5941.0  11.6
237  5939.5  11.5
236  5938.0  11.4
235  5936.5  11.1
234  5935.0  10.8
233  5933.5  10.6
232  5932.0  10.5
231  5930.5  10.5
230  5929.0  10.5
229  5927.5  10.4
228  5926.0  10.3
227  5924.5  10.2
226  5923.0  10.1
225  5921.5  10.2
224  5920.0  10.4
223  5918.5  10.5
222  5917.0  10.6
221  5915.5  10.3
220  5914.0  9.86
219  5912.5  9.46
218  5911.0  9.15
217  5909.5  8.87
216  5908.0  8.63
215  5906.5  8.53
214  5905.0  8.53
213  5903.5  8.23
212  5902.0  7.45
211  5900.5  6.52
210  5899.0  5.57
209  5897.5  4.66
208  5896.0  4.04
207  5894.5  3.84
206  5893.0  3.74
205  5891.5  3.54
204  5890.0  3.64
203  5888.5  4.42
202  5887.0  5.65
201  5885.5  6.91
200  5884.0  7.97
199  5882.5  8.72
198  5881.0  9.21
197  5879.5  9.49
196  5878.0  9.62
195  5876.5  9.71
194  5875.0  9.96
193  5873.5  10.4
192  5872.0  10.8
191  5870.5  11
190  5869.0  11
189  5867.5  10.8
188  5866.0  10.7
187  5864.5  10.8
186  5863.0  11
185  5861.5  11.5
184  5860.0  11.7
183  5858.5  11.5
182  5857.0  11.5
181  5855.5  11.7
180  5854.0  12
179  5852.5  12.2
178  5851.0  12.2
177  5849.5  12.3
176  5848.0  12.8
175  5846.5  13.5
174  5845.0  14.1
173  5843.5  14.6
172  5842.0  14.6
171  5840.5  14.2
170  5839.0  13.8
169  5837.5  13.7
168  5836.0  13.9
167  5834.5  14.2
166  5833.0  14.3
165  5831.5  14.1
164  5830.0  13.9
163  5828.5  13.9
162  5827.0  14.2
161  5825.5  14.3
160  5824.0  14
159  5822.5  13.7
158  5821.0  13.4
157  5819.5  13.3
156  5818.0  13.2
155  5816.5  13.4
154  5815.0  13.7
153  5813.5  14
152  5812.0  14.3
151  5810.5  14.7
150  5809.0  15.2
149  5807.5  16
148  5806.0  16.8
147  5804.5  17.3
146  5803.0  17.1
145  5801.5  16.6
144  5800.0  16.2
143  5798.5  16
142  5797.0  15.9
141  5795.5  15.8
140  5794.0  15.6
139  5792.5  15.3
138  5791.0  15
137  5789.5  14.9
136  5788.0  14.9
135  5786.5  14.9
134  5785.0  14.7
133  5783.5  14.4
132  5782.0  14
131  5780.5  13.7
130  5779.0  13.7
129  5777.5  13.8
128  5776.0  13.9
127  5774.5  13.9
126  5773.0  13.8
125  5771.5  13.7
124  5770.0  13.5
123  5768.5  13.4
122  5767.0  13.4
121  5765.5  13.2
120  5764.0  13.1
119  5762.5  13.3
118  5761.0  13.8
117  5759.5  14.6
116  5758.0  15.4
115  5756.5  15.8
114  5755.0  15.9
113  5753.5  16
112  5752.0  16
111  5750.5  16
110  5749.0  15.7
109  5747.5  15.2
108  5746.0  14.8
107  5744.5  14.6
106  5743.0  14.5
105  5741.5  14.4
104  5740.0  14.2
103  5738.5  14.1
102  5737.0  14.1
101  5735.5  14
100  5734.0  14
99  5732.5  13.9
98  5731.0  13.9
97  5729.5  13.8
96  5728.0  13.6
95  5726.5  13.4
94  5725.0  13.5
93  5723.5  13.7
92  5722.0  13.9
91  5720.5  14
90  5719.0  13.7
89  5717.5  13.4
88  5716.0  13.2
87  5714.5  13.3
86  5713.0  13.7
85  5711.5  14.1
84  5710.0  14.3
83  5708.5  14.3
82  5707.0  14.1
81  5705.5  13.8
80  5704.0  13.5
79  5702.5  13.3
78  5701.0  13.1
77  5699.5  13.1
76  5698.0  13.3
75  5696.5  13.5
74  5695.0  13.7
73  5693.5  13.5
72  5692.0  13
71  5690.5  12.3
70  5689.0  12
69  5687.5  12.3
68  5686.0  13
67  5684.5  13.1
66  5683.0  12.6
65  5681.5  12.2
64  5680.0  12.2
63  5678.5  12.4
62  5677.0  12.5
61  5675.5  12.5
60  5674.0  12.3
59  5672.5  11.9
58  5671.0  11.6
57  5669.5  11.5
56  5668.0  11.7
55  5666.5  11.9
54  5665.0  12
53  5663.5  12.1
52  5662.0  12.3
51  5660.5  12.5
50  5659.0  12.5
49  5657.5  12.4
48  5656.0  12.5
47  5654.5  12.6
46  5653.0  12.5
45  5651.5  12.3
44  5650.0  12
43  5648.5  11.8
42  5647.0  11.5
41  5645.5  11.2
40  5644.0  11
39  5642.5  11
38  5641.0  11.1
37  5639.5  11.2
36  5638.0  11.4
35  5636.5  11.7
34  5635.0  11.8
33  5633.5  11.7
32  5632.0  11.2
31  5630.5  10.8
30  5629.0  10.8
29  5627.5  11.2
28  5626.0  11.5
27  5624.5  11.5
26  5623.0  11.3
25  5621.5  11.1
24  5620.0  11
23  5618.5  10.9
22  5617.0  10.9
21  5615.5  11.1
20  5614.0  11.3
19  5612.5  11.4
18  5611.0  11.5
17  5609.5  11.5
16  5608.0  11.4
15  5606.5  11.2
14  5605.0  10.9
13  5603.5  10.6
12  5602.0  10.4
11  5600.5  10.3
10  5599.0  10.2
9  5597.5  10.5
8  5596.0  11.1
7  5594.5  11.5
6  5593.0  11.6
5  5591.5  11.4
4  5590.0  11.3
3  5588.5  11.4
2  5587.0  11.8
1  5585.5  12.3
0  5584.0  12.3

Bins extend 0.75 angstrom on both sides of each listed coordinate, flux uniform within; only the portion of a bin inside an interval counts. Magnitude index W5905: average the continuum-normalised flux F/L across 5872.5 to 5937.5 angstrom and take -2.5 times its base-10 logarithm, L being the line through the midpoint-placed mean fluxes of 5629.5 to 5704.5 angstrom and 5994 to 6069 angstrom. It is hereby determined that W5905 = 0.49 mag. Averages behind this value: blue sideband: 12.2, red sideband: 13.8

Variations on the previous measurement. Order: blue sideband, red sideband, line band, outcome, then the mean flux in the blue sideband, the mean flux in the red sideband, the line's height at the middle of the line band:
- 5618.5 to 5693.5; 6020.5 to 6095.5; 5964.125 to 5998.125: 0.200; 11.9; 14.8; 14.2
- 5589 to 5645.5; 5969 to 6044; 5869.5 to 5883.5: 0.234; 11.1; 12.8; 12.2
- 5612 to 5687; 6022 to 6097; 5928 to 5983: 0.254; 11.8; 14.8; 14.1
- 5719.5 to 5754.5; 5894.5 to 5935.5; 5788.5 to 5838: -0.219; 14.4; 8.98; 12.1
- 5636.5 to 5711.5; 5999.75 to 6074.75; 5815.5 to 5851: -0.050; 12.5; 14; 13.1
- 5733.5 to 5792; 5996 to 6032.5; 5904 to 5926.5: 0.370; 14.4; 13.1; 13.6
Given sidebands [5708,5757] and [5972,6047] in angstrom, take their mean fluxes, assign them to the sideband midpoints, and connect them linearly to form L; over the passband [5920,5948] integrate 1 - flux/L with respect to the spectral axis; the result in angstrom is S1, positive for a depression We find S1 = 5.0 angstrom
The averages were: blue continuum 14.3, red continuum 12.9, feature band 10.9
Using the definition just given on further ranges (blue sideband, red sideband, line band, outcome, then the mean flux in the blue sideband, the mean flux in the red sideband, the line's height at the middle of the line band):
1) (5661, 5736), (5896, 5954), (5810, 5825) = -3.1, 13.1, 9.89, 11.4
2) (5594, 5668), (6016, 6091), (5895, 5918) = 9.4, 11.4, 14.6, 13.5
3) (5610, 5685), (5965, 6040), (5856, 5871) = 1.4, 11.7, 12.6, 12.3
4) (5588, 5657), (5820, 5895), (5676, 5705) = -4.2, 11.3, 11.1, 11.3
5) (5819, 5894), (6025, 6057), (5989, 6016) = 2.1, 11.3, 14.3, 13.7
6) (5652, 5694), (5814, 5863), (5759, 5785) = -1.7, 12.3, 13.3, 12.9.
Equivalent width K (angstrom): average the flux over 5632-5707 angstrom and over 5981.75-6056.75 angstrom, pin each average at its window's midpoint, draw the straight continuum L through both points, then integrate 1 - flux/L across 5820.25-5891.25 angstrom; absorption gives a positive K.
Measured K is 7.5 angstrom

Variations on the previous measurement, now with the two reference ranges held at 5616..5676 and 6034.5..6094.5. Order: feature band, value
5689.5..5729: -4.5 angstrom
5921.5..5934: 3.2 angstrom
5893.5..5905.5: 6.7 angstrom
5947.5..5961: 3.3 angstrom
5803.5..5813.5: -2.1 angstrom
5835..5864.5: 1.2 angstrom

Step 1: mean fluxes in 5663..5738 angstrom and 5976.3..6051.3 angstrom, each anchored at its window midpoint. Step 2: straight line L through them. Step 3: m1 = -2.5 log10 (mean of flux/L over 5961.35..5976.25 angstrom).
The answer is 0.19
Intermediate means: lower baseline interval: 13.1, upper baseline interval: 13.2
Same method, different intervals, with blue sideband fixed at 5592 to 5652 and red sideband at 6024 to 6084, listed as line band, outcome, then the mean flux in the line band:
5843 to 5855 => 0.01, 12.9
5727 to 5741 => -0.15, 14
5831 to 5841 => -0.09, 14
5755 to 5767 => -0.16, 14.2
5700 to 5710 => -0.16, 13.7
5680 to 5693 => -0.07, 12.6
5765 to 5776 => -0.10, 13.6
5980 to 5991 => 0.16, 12.2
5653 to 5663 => -0.09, 12.5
